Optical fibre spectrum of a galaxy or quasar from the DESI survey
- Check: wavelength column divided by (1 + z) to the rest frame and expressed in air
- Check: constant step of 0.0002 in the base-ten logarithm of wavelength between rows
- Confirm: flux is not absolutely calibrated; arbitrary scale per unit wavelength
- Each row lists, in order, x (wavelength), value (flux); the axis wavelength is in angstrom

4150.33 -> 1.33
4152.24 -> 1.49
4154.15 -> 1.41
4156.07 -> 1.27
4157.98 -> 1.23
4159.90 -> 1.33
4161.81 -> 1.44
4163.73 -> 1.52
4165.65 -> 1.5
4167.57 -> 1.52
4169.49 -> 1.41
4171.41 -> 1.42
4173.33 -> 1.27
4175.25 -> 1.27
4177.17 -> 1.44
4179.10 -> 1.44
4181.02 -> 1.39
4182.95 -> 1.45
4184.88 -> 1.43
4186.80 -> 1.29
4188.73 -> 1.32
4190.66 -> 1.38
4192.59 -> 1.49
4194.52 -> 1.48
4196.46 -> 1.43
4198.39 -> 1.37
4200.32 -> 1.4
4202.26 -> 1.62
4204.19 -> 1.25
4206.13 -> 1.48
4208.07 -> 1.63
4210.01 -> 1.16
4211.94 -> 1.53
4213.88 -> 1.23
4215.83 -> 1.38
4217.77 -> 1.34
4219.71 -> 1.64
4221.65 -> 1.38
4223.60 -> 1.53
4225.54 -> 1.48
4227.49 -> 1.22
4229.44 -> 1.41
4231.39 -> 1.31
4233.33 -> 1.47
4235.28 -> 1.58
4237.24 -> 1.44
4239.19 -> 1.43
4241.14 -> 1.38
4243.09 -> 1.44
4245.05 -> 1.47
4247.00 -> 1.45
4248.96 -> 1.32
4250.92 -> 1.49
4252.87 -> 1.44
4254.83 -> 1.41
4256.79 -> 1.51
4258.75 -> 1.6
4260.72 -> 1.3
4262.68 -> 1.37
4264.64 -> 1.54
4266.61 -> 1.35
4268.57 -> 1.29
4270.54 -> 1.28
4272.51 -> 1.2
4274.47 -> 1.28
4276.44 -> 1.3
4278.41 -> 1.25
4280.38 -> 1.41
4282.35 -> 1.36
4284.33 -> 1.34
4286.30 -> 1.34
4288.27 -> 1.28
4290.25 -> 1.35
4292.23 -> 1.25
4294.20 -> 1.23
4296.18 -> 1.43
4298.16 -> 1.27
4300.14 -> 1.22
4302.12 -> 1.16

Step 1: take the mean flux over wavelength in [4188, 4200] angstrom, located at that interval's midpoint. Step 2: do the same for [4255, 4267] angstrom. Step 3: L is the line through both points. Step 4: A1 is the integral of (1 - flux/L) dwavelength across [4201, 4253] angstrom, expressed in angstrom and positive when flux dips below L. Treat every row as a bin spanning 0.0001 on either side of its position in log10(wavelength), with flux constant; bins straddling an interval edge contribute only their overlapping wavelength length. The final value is 0.1 angstrom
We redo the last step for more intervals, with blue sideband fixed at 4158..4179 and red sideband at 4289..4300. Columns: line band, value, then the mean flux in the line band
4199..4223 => -0.91 angstrom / 1.42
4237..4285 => -2.12 angstrom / 1.39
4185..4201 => -0.15 angstrom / 1.4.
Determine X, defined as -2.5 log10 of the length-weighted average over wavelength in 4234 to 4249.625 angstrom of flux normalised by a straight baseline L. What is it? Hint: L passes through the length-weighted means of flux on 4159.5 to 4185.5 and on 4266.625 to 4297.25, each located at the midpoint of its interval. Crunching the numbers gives -0.073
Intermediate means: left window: 1.42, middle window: 1.44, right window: 1.31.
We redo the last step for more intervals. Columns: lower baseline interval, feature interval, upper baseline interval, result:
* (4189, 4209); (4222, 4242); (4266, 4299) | -0.025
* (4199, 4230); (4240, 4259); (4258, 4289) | -0.057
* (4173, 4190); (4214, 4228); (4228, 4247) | -0.004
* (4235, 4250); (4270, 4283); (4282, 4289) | 0.044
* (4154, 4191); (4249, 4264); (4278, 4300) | -0.081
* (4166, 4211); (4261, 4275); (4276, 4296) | 0.002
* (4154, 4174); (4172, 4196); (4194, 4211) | 0.016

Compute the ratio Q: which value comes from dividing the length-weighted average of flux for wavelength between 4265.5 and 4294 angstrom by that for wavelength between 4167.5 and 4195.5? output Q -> 0.93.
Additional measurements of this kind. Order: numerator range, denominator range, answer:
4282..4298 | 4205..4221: 0.93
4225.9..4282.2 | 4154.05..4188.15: 1.00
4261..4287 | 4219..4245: 0.93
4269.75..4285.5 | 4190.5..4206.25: 0.91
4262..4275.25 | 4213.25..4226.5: 0.93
